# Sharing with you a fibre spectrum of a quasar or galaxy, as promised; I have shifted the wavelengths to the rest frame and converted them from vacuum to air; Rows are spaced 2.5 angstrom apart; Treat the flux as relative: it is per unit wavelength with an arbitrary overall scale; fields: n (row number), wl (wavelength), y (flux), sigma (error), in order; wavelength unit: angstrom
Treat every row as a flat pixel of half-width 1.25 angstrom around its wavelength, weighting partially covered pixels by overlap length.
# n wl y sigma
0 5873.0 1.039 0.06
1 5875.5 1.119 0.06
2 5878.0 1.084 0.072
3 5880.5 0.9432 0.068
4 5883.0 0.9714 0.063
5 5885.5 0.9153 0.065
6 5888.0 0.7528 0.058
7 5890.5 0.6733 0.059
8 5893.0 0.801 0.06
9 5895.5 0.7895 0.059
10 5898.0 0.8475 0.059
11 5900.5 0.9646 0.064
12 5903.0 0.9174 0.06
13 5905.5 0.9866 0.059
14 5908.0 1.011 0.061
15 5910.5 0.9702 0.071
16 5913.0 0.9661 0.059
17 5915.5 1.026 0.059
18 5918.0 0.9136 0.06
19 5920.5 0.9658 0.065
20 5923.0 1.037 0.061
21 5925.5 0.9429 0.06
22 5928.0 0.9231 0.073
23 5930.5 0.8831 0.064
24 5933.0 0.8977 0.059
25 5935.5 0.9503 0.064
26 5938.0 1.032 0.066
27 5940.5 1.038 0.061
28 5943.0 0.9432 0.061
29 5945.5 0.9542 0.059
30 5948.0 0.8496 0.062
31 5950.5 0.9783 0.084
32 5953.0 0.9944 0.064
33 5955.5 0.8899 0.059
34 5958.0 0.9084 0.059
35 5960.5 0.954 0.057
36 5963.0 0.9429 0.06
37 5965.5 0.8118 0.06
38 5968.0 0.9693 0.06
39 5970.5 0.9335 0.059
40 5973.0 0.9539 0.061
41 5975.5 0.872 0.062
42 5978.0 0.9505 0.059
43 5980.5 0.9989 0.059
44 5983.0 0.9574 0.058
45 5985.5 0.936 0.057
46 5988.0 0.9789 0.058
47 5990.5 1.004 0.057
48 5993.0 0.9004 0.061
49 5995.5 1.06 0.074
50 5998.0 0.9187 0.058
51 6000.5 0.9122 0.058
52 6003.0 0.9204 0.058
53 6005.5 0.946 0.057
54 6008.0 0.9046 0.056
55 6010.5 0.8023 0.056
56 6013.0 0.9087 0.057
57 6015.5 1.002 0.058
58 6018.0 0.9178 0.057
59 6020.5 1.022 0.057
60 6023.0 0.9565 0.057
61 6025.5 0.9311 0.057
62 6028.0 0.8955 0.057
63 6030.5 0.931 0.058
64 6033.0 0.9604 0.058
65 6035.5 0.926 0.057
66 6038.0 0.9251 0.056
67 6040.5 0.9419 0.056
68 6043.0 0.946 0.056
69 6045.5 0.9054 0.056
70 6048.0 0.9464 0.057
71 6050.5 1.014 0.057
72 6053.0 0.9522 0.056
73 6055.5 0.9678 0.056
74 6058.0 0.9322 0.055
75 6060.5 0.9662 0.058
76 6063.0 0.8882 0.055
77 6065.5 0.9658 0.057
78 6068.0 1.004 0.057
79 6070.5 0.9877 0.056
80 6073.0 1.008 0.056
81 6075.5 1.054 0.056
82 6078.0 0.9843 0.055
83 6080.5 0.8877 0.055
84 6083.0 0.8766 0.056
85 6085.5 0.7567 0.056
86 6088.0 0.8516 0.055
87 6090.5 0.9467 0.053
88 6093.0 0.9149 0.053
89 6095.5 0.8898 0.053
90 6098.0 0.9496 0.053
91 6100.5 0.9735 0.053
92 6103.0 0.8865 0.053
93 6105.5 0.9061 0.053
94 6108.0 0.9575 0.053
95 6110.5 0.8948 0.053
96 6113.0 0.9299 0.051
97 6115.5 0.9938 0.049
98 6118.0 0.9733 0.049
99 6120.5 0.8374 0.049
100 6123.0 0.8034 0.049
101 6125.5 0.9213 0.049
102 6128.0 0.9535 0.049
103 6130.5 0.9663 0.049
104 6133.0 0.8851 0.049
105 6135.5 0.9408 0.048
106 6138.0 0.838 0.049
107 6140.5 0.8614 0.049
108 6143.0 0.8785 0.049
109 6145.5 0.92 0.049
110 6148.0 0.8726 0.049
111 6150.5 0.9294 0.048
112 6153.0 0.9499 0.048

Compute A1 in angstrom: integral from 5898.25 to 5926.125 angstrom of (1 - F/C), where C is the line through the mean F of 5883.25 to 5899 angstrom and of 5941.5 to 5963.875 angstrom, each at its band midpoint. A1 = -3.9 angstrom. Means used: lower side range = 0.807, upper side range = 0.936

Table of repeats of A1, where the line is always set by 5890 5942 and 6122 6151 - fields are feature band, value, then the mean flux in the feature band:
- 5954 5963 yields 0.04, 0.923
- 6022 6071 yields -1.83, 0.947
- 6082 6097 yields 0.52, 0.874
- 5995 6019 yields -0.16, 0.925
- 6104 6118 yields -0.58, 0.939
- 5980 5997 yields -0.97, 0.975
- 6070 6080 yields -1.03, 1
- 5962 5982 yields -0.10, 0.929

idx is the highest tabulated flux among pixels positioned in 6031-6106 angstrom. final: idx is 1.054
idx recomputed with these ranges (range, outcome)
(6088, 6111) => 0.9735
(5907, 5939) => 1.037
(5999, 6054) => 1.022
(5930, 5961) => 1.038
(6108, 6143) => 0.9938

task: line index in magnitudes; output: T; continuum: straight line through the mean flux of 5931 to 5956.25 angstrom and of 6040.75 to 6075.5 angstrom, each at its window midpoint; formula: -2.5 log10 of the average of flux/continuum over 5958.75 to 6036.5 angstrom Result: 0.022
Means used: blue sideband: 0.952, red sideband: 0.963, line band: 0.938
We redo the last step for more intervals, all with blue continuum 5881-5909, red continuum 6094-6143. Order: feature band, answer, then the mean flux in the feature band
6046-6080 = -0.08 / 0.971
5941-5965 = -0.06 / 0.934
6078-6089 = 0.06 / 0.859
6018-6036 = -0.06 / 0.945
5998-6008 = -0.03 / 0.923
